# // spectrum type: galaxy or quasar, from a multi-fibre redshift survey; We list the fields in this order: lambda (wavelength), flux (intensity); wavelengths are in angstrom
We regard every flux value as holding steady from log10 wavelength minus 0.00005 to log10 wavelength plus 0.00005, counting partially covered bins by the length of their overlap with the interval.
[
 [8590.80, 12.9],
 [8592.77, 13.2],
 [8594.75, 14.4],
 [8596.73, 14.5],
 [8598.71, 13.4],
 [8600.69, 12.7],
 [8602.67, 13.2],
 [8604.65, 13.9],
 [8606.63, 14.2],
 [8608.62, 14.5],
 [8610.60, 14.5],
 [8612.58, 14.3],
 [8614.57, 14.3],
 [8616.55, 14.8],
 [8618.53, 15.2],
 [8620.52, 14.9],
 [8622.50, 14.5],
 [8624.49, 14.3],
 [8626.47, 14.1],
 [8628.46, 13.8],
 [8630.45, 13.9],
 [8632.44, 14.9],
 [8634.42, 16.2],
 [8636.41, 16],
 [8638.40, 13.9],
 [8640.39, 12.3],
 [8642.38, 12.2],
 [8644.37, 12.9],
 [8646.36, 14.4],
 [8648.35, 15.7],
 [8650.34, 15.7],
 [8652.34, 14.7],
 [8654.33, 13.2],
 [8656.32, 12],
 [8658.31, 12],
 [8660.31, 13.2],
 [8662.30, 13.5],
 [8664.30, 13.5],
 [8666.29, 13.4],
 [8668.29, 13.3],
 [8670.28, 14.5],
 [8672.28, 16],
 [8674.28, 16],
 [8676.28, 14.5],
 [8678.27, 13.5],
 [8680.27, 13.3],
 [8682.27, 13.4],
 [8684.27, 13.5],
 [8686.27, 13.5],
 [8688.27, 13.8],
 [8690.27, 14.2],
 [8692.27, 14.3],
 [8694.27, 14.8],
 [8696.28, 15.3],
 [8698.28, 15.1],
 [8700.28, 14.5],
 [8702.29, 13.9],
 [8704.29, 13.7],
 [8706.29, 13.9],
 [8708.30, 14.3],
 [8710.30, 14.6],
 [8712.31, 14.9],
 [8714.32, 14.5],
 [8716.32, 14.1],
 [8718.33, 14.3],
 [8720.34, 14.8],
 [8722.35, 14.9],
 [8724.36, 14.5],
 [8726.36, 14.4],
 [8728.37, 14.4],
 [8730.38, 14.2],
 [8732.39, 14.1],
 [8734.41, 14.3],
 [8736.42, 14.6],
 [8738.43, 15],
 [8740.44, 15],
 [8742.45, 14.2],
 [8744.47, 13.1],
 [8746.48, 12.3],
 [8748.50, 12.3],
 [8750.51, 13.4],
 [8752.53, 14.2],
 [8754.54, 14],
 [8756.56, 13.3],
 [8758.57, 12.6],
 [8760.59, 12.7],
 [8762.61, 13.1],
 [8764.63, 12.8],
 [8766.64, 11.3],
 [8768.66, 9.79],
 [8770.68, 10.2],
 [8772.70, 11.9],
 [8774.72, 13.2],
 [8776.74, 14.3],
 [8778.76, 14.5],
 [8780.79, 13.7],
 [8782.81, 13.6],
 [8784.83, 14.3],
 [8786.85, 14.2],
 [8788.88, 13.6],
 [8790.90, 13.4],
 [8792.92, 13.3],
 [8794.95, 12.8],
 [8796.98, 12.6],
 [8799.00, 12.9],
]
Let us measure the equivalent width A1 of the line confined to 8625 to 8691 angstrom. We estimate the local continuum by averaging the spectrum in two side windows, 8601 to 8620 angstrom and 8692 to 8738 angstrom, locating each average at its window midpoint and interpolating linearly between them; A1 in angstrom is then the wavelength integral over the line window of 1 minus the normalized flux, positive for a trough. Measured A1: 1.79 angstrom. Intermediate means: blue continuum 14.3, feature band 14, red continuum 14.5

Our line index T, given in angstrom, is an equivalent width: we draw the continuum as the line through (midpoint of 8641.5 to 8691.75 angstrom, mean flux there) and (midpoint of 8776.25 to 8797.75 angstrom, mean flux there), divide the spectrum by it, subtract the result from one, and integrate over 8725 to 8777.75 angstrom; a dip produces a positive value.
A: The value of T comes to 1.73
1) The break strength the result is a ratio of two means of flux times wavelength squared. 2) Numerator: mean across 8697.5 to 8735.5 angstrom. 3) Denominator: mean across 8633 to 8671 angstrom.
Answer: 1.1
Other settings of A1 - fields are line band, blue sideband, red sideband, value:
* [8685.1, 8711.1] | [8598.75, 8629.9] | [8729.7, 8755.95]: -0.57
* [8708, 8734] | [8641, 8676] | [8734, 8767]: -1.66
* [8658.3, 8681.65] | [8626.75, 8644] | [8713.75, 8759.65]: 0.18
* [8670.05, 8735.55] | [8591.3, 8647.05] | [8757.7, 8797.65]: -4.35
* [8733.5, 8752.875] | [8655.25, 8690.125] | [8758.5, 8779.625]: -1.65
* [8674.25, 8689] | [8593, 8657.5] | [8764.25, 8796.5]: -0.10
